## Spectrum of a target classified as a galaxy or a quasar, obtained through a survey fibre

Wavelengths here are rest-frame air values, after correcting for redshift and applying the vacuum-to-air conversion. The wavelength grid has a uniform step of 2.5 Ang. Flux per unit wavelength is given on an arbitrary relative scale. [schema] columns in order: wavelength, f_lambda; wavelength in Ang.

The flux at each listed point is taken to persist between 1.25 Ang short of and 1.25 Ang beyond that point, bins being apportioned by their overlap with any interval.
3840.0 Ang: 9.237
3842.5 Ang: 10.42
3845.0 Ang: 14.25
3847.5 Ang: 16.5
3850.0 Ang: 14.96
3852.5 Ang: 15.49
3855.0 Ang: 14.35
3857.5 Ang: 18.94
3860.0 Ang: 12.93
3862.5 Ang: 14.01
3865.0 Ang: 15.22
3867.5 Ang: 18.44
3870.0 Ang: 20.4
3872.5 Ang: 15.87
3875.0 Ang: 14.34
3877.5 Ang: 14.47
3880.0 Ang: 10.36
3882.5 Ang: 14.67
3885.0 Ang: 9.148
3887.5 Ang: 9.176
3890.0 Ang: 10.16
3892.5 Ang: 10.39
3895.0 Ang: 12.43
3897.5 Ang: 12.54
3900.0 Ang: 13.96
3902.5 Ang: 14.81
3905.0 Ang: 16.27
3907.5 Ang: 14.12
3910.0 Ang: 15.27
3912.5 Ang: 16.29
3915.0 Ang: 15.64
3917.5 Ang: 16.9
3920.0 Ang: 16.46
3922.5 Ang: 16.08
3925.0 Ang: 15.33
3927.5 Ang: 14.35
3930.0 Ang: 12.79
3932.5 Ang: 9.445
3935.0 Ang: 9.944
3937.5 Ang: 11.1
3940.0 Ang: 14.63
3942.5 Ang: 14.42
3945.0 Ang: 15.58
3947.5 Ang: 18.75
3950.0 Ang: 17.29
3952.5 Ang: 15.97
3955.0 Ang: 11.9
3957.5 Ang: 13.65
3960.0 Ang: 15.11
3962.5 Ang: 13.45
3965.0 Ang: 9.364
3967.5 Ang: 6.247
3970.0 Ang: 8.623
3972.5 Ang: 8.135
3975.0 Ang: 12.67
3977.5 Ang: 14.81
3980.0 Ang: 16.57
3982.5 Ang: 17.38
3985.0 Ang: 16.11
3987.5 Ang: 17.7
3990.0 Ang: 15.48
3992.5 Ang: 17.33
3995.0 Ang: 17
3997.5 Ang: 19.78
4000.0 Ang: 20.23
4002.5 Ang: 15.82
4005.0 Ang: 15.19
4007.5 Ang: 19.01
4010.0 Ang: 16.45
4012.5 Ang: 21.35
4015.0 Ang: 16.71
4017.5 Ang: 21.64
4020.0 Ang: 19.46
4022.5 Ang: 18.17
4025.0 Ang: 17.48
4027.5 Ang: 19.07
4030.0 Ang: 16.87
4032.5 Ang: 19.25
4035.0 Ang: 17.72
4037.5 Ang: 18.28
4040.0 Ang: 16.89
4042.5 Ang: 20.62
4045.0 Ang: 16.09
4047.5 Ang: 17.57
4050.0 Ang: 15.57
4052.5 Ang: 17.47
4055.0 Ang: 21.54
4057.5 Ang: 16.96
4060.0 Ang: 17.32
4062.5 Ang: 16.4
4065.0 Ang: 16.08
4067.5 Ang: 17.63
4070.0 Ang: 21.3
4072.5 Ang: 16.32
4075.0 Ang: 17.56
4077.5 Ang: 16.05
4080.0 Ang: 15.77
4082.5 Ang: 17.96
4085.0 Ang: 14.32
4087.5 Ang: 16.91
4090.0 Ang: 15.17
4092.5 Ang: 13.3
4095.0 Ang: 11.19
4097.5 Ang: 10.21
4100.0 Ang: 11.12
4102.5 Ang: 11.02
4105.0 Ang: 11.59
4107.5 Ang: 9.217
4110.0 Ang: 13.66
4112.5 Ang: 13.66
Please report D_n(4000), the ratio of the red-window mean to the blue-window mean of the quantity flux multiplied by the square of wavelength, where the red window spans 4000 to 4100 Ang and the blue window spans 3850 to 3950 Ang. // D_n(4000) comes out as 1.3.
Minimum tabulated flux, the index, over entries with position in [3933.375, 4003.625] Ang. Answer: 6.247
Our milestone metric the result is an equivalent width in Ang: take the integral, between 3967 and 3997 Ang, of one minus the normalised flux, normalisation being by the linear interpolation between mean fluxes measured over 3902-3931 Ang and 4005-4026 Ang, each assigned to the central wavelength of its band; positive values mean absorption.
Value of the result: 5.5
